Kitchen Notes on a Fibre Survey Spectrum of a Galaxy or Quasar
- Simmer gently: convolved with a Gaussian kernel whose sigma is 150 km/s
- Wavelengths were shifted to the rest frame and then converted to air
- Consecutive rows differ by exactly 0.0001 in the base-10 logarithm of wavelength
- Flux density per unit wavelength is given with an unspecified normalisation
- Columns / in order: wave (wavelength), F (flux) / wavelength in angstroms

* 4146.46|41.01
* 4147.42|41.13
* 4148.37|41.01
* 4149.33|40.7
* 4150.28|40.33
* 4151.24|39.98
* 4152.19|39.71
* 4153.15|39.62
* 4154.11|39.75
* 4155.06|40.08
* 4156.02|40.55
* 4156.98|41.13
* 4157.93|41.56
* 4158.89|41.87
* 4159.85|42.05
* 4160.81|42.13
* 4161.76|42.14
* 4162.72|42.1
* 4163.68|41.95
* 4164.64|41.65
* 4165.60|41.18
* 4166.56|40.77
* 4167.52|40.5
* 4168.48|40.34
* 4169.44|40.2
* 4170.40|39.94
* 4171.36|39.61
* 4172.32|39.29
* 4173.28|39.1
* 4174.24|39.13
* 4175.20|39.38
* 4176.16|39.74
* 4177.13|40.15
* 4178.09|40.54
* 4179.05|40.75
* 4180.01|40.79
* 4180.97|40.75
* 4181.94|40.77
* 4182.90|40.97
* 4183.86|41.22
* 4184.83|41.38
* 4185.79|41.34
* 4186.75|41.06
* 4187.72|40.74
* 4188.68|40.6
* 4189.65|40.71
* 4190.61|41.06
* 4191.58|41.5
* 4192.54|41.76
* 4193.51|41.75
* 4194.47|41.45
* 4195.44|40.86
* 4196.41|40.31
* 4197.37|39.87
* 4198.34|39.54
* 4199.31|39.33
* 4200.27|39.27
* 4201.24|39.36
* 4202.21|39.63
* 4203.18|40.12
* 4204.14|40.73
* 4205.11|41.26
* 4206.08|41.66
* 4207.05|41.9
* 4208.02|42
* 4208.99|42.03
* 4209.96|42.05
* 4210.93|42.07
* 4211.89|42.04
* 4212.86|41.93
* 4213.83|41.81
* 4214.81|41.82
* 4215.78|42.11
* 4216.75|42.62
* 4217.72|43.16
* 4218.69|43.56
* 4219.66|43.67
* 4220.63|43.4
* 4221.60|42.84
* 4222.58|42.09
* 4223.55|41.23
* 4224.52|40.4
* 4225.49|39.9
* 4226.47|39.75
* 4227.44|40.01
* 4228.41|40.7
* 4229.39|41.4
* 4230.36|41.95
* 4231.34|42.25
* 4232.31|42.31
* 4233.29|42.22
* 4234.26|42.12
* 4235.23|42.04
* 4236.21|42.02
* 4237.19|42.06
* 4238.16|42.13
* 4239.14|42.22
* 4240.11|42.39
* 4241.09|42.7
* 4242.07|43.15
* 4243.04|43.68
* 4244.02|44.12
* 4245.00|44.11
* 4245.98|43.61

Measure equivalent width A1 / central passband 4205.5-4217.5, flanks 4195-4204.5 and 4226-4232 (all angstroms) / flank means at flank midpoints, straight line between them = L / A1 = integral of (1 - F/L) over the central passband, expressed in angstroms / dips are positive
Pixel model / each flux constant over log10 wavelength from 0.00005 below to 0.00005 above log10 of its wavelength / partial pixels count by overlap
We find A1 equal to -0.49 angstroms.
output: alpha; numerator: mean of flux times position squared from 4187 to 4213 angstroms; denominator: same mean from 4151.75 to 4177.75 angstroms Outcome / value 1.0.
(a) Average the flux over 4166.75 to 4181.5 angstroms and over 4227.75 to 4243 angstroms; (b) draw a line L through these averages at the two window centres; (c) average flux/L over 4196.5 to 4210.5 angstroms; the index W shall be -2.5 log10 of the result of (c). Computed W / 0.01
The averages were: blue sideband 40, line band 40.6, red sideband 42.1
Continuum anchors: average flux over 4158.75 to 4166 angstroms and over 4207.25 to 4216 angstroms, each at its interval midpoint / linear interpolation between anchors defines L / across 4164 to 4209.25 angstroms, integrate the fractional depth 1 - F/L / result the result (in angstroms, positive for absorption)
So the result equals 1.4 angstroms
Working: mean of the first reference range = 41.9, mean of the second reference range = 42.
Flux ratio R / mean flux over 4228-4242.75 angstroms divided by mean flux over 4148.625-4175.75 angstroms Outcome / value 1.04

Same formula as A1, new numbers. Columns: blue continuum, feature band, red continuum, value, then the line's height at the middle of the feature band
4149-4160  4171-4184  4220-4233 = 0.2 angstroms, 40.8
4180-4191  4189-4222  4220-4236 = -0.2 angstroms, 41.2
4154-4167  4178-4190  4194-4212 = 0.0 angstroms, 41.1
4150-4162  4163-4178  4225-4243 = 0.3 angstroms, 41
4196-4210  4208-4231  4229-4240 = -0.3 angstroms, 41.4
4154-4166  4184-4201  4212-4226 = 0.5 angstroms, 41.8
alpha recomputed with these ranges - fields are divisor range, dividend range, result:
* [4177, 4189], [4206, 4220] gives 1.05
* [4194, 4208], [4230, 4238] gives 1.06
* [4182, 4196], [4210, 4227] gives 1.04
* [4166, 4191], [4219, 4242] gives 1.06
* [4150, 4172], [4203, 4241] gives 1.06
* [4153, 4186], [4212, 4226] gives 1.06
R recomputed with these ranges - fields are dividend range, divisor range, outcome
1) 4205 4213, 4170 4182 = 1.05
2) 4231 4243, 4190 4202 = 1.05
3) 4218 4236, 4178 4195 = 1.02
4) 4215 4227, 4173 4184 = 1.04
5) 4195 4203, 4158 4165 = 0.95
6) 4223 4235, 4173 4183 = 1.03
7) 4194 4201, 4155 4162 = 0.96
